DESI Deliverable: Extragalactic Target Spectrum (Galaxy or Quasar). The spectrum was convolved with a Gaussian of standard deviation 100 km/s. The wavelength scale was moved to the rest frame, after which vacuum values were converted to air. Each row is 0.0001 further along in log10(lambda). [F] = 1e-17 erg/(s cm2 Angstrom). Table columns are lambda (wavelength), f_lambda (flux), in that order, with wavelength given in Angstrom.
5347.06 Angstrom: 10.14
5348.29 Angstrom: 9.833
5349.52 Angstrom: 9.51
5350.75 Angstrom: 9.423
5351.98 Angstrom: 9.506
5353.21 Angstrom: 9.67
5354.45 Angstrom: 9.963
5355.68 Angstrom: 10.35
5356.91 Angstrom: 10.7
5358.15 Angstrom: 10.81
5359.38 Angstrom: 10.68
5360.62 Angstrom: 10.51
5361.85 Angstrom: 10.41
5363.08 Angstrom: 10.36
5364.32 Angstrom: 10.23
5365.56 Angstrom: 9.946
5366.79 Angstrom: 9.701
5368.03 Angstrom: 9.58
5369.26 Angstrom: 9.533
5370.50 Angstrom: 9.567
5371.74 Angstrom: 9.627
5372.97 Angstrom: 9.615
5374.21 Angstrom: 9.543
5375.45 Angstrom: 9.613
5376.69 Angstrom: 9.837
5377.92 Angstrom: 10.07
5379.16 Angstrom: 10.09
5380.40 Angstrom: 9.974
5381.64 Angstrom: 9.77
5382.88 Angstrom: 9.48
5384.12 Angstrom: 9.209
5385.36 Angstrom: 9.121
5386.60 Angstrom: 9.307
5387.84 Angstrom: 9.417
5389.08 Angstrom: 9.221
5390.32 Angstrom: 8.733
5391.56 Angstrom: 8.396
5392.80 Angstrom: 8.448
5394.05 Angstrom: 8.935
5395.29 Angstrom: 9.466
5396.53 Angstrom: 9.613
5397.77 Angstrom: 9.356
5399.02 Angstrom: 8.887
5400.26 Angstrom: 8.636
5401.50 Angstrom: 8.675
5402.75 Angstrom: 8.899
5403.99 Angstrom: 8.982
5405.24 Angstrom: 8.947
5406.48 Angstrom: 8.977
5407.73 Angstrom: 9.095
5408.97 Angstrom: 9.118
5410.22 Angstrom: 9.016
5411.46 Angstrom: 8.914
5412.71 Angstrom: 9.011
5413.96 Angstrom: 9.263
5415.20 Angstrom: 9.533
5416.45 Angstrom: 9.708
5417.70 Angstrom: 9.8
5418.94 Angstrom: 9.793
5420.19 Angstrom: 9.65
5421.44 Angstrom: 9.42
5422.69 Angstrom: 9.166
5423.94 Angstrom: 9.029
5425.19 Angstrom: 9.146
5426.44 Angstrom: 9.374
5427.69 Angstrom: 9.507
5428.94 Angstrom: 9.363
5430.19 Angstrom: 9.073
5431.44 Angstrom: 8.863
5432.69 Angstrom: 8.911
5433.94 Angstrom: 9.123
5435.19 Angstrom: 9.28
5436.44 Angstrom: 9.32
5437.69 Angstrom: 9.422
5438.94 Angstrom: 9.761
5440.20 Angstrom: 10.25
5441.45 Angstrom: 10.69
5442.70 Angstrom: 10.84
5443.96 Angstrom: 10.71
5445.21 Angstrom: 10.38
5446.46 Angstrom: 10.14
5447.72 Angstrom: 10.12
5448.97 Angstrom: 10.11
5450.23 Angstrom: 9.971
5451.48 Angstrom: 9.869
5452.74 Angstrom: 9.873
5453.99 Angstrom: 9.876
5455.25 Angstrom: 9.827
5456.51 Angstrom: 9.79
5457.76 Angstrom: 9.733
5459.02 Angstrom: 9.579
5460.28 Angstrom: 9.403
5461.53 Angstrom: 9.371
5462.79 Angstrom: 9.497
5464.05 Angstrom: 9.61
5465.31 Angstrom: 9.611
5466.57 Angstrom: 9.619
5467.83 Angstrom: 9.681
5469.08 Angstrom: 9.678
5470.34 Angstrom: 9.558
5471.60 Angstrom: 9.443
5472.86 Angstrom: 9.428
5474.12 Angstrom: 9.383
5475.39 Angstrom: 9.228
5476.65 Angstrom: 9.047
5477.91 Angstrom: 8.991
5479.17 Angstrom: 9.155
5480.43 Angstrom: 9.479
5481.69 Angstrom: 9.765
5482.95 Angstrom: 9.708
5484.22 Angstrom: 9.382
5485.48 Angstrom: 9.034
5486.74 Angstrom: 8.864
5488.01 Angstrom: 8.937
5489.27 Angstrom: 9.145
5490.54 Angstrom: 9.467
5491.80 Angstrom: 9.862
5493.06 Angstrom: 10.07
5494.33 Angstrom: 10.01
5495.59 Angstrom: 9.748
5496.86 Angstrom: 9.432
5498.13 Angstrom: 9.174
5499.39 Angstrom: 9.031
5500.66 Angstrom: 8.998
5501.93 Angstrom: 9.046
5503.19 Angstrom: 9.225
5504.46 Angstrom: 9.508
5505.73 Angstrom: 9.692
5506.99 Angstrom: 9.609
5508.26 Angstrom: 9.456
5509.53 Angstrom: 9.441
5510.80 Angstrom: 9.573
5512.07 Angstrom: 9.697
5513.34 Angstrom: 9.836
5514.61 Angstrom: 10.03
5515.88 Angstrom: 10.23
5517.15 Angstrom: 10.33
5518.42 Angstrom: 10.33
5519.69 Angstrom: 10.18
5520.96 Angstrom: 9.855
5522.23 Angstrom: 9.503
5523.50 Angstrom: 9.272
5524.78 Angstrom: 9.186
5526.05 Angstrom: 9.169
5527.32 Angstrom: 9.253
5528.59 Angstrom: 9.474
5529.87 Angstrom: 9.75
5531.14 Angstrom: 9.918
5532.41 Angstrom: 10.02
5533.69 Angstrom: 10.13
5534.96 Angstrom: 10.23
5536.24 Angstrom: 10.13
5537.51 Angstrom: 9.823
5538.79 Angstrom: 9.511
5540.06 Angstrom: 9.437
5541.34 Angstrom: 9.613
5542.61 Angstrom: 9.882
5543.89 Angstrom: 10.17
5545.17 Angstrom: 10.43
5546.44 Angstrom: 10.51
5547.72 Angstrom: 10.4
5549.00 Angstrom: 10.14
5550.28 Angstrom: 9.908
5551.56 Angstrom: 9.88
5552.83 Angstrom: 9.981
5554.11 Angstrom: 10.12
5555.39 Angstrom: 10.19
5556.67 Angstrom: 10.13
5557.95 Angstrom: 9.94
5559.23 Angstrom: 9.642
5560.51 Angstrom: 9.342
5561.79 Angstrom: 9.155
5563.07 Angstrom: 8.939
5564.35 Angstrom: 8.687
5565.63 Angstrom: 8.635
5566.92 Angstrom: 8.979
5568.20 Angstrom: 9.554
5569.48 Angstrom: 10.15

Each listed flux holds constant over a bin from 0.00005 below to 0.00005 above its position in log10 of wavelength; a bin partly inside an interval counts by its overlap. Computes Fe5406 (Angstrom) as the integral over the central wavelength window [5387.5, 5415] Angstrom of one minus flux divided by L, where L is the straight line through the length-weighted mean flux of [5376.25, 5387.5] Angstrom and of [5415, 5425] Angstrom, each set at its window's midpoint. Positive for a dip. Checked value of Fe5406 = 1.62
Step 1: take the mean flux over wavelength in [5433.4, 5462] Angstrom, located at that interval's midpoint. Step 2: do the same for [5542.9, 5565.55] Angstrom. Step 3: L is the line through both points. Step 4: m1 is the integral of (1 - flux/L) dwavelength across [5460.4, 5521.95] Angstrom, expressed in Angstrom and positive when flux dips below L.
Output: 2.1 Angstrom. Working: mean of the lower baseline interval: 9.9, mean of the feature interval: 9.53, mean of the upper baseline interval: 9.83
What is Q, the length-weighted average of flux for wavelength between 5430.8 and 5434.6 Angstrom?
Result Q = 8.98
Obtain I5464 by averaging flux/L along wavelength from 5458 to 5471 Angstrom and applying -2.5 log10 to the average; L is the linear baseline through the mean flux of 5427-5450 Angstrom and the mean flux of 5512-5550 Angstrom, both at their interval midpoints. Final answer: 0.03 mag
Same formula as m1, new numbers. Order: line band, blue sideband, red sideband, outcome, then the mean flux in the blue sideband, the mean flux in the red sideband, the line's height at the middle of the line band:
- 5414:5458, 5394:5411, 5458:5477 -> -2.0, 9.05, 9.48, 9.27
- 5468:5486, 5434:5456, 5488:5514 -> 0.6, 10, 9.49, 9.71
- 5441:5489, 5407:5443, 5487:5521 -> -0.7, 9.42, 9.61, 9.52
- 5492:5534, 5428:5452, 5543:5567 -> 0.6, 9.8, 9.76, 9.78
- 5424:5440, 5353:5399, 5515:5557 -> 0.8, 9.69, 9.91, 9.76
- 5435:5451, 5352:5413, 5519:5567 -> -0.8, 9.51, 9.73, 9.59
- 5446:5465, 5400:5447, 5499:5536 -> -0.5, 9.42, 9.66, 9.5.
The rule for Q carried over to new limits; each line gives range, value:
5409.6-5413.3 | 8.99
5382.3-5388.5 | 9.31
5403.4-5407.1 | 8.97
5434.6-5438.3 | 9.35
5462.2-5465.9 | 9.56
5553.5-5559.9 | 10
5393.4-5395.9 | 9.17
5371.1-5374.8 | 9.6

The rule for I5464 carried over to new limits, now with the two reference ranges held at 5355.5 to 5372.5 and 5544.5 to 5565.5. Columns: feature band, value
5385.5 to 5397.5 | 0.11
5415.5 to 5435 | 0.08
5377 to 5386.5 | 0.05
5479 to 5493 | 0.06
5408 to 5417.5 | 0.09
